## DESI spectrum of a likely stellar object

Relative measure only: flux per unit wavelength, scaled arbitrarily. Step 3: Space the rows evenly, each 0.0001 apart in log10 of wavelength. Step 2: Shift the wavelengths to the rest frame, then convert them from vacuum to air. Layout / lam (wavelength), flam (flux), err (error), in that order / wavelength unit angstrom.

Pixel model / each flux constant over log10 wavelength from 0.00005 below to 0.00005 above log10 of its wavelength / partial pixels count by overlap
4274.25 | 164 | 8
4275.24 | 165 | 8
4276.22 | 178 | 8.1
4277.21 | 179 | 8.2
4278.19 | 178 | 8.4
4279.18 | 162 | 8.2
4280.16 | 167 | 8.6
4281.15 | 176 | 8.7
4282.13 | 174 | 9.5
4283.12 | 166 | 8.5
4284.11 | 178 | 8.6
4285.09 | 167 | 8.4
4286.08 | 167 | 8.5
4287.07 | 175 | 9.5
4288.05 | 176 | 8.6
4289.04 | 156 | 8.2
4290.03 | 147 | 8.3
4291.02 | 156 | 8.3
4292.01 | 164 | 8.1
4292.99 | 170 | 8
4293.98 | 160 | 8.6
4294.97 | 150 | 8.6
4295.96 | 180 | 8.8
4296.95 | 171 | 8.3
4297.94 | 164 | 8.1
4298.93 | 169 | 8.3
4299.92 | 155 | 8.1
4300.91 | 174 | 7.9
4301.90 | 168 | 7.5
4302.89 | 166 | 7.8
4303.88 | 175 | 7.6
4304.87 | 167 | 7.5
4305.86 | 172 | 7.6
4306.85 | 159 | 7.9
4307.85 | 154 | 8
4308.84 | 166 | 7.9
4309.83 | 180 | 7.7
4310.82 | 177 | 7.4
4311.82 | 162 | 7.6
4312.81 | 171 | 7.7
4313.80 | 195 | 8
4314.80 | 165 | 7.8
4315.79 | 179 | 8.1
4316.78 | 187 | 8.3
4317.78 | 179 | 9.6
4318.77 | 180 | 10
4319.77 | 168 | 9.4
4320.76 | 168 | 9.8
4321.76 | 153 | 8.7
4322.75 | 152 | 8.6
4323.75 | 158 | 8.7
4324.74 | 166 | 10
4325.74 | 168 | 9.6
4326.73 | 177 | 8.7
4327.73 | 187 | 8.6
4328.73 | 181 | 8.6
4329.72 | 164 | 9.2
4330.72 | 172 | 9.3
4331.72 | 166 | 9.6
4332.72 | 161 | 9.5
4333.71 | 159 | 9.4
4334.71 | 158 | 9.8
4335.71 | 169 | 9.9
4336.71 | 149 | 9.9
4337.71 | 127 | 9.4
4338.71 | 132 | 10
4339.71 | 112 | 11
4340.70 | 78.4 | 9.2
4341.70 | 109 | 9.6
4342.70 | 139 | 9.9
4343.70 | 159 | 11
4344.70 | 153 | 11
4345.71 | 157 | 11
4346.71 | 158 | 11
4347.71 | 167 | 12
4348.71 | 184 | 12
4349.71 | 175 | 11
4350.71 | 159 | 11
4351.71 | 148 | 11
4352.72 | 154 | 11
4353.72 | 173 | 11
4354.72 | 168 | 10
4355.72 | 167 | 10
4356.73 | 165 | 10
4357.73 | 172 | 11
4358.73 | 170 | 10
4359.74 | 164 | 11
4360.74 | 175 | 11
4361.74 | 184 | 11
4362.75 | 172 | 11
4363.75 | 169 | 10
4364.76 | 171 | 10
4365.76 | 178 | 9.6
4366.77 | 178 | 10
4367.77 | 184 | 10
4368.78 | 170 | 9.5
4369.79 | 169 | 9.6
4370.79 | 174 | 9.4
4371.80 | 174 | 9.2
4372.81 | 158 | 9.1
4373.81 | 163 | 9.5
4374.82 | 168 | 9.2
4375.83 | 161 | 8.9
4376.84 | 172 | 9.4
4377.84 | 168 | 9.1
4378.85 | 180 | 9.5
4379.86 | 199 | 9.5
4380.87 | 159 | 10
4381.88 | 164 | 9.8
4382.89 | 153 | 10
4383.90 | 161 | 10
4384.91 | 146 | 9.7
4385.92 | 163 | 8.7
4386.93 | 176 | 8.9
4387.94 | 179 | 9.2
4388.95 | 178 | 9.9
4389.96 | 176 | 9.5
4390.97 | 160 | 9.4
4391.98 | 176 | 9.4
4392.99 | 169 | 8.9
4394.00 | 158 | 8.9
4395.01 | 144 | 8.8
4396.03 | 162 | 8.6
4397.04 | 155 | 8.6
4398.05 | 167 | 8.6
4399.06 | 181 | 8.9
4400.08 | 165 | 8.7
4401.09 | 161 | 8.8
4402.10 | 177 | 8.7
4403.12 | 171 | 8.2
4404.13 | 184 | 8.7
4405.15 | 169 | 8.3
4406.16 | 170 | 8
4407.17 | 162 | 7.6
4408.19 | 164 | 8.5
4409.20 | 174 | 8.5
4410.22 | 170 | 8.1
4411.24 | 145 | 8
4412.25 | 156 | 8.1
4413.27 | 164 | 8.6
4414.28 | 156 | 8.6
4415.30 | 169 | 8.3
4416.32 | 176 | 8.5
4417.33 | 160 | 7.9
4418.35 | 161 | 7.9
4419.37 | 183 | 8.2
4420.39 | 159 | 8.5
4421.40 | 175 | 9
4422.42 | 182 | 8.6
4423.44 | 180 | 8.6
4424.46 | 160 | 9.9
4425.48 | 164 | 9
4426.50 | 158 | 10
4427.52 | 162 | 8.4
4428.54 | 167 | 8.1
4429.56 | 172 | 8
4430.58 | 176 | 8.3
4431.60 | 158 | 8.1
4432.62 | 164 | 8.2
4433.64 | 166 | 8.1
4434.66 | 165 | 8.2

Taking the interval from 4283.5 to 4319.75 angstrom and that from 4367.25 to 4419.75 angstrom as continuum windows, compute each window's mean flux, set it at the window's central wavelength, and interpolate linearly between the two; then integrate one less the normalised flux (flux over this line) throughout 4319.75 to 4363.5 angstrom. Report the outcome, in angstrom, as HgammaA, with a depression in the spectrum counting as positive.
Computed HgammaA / 2.40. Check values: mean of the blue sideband 169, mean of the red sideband 167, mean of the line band 159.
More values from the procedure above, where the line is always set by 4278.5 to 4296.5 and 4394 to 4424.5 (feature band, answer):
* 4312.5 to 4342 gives 1.2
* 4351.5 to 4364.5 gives -0.1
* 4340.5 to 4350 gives 1.0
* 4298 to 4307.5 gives 0.0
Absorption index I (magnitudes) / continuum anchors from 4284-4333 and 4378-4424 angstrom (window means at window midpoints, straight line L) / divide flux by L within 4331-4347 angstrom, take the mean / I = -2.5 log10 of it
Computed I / 0.18 mag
